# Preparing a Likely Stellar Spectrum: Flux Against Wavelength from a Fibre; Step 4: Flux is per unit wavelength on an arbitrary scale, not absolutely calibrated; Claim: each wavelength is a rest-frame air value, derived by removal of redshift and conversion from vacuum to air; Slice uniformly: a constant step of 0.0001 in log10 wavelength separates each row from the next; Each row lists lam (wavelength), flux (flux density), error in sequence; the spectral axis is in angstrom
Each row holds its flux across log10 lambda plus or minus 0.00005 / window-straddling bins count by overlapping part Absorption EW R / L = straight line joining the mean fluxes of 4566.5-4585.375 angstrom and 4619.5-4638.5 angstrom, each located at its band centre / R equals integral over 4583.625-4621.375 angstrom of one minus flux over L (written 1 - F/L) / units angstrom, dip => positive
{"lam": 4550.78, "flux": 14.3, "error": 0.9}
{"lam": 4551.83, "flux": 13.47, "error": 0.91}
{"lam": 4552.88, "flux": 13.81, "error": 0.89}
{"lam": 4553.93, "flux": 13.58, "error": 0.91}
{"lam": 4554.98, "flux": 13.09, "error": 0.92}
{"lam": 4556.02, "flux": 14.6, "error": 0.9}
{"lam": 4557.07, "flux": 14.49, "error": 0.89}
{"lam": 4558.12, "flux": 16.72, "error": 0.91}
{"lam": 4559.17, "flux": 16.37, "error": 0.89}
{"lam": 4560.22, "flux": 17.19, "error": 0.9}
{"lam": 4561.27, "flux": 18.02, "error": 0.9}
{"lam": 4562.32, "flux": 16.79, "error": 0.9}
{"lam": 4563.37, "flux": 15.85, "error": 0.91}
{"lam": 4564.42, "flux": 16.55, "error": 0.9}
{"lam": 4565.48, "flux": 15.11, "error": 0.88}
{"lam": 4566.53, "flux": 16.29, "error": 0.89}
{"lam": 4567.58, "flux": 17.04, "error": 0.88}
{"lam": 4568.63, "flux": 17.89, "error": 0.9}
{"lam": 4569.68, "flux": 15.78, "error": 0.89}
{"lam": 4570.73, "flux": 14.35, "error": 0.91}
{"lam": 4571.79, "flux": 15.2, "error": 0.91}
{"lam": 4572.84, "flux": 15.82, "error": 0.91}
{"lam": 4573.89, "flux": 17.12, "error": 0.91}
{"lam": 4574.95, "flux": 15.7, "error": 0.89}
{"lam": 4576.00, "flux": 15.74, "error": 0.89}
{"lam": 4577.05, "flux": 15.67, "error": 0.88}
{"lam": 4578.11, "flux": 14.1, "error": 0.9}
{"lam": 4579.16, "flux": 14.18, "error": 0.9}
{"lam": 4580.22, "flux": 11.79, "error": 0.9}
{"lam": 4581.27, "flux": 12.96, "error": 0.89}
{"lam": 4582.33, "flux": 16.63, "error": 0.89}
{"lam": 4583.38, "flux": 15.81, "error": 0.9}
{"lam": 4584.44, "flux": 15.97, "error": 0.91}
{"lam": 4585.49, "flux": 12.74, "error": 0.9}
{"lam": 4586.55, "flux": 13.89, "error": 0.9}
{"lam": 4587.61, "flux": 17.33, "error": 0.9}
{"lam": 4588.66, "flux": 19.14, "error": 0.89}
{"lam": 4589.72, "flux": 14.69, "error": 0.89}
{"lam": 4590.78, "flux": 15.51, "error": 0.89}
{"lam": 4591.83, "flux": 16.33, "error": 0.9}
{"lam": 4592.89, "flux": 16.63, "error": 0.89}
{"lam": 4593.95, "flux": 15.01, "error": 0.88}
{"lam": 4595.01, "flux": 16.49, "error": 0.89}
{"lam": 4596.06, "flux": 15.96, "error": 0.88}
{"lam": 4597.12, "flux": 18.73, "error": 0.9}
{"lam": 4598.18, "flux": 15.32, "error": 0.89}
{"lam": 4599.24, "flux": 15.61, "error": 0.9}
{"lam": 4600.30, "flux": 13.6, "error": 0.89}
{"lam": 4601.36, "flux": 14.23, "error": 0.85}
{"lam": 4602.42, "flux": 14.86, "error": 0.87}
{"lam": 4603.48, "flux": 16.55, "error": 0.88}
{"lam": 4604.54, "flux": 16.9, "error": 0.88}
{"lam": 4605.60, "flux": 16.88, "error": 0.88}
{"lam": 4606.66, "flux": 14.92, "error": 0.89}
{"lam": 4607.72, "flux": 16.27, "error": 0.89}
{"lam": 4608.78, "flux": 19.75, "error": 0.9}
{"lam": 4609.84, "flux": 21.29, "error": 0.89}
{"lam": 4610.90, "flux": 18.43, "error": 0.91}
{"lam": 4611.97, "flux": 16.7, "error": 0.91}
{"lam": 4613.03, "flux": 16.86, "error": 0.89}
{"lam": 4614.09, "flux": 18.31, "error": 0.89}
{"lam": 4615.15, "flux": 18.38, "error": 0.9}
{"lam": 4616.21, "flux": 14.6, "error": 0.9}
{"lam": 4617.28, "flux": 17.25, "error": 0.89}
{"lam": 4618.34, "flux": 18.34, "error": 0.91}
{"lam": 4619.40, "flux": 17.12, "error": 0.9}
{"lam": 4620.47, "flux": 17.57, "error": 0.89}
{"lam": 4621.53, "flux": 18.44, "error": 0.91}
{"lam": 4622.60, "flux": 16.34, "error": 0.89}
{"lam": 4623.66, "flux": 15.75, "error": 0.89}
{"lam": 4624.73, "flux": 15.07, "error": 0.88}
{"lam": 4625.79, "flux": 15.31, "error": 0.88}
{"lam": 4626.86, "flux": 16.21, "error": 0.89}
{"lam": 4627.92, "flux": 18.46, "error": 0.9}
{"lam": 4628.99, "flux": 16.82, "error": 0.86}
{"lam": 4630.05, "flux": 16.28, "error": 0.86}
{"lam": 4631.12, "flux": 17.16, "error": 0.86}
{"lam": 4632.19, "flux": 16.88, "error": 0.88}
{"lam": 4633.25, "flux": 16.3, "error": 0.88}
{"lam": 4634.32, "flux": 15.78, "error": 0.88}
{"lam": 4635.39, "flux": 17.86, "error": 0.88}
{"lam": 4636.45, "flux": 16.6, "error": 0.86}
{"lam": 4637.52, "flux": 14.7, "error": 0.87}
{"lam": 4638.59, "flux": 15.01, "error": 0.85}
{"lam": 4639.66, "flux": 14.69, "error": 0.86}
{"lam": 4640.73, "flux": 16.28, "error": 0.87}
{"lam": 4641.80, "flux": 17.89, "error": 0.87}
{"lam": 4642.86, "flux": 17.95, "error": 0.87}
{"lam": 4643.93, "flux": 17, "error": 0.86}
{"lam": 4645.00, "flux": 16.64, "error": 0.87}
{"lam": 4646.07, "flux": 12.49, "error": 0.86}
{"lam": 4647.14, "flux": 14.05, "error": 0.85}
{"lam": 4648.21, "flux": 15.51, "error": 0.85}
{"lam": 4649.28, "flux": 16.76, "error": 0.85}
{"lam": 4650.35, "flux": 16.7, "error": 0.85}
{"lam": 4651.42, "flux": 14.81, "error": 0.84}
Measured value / -1.4 angstrom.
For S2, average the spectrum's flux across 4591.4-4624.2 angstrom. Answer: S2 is 16.8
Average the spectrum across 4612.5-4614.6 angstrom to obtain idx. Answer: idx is 17.6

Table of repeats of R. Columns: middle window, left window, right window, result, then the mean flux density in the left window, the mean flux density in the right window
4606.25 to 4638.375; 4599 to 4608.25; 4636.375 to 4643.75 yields -2.28 angstrom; 15.5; 16.2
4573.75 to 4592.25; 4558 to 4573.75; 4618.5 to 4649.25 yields 1.23 angstrom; 16.3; 16.3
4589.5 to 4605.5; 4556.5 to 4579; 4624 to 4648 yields 0.28 angstrom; 16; 16.1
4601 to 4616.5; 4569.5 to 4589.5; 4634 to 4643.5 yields -1.26 angstrom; 15.2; 16.3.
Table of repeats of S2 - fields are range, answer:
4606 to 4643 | 16.9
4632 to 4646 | 16.3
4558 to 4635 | 16.3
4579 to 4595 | 15.3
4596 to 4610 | 16.4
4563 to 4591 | 15.5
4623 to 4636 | 16.5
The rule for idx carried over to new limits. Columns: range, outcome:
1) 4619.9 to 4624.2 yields 17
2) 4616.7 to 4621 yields 17.5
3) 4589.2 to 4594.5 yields 15.6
